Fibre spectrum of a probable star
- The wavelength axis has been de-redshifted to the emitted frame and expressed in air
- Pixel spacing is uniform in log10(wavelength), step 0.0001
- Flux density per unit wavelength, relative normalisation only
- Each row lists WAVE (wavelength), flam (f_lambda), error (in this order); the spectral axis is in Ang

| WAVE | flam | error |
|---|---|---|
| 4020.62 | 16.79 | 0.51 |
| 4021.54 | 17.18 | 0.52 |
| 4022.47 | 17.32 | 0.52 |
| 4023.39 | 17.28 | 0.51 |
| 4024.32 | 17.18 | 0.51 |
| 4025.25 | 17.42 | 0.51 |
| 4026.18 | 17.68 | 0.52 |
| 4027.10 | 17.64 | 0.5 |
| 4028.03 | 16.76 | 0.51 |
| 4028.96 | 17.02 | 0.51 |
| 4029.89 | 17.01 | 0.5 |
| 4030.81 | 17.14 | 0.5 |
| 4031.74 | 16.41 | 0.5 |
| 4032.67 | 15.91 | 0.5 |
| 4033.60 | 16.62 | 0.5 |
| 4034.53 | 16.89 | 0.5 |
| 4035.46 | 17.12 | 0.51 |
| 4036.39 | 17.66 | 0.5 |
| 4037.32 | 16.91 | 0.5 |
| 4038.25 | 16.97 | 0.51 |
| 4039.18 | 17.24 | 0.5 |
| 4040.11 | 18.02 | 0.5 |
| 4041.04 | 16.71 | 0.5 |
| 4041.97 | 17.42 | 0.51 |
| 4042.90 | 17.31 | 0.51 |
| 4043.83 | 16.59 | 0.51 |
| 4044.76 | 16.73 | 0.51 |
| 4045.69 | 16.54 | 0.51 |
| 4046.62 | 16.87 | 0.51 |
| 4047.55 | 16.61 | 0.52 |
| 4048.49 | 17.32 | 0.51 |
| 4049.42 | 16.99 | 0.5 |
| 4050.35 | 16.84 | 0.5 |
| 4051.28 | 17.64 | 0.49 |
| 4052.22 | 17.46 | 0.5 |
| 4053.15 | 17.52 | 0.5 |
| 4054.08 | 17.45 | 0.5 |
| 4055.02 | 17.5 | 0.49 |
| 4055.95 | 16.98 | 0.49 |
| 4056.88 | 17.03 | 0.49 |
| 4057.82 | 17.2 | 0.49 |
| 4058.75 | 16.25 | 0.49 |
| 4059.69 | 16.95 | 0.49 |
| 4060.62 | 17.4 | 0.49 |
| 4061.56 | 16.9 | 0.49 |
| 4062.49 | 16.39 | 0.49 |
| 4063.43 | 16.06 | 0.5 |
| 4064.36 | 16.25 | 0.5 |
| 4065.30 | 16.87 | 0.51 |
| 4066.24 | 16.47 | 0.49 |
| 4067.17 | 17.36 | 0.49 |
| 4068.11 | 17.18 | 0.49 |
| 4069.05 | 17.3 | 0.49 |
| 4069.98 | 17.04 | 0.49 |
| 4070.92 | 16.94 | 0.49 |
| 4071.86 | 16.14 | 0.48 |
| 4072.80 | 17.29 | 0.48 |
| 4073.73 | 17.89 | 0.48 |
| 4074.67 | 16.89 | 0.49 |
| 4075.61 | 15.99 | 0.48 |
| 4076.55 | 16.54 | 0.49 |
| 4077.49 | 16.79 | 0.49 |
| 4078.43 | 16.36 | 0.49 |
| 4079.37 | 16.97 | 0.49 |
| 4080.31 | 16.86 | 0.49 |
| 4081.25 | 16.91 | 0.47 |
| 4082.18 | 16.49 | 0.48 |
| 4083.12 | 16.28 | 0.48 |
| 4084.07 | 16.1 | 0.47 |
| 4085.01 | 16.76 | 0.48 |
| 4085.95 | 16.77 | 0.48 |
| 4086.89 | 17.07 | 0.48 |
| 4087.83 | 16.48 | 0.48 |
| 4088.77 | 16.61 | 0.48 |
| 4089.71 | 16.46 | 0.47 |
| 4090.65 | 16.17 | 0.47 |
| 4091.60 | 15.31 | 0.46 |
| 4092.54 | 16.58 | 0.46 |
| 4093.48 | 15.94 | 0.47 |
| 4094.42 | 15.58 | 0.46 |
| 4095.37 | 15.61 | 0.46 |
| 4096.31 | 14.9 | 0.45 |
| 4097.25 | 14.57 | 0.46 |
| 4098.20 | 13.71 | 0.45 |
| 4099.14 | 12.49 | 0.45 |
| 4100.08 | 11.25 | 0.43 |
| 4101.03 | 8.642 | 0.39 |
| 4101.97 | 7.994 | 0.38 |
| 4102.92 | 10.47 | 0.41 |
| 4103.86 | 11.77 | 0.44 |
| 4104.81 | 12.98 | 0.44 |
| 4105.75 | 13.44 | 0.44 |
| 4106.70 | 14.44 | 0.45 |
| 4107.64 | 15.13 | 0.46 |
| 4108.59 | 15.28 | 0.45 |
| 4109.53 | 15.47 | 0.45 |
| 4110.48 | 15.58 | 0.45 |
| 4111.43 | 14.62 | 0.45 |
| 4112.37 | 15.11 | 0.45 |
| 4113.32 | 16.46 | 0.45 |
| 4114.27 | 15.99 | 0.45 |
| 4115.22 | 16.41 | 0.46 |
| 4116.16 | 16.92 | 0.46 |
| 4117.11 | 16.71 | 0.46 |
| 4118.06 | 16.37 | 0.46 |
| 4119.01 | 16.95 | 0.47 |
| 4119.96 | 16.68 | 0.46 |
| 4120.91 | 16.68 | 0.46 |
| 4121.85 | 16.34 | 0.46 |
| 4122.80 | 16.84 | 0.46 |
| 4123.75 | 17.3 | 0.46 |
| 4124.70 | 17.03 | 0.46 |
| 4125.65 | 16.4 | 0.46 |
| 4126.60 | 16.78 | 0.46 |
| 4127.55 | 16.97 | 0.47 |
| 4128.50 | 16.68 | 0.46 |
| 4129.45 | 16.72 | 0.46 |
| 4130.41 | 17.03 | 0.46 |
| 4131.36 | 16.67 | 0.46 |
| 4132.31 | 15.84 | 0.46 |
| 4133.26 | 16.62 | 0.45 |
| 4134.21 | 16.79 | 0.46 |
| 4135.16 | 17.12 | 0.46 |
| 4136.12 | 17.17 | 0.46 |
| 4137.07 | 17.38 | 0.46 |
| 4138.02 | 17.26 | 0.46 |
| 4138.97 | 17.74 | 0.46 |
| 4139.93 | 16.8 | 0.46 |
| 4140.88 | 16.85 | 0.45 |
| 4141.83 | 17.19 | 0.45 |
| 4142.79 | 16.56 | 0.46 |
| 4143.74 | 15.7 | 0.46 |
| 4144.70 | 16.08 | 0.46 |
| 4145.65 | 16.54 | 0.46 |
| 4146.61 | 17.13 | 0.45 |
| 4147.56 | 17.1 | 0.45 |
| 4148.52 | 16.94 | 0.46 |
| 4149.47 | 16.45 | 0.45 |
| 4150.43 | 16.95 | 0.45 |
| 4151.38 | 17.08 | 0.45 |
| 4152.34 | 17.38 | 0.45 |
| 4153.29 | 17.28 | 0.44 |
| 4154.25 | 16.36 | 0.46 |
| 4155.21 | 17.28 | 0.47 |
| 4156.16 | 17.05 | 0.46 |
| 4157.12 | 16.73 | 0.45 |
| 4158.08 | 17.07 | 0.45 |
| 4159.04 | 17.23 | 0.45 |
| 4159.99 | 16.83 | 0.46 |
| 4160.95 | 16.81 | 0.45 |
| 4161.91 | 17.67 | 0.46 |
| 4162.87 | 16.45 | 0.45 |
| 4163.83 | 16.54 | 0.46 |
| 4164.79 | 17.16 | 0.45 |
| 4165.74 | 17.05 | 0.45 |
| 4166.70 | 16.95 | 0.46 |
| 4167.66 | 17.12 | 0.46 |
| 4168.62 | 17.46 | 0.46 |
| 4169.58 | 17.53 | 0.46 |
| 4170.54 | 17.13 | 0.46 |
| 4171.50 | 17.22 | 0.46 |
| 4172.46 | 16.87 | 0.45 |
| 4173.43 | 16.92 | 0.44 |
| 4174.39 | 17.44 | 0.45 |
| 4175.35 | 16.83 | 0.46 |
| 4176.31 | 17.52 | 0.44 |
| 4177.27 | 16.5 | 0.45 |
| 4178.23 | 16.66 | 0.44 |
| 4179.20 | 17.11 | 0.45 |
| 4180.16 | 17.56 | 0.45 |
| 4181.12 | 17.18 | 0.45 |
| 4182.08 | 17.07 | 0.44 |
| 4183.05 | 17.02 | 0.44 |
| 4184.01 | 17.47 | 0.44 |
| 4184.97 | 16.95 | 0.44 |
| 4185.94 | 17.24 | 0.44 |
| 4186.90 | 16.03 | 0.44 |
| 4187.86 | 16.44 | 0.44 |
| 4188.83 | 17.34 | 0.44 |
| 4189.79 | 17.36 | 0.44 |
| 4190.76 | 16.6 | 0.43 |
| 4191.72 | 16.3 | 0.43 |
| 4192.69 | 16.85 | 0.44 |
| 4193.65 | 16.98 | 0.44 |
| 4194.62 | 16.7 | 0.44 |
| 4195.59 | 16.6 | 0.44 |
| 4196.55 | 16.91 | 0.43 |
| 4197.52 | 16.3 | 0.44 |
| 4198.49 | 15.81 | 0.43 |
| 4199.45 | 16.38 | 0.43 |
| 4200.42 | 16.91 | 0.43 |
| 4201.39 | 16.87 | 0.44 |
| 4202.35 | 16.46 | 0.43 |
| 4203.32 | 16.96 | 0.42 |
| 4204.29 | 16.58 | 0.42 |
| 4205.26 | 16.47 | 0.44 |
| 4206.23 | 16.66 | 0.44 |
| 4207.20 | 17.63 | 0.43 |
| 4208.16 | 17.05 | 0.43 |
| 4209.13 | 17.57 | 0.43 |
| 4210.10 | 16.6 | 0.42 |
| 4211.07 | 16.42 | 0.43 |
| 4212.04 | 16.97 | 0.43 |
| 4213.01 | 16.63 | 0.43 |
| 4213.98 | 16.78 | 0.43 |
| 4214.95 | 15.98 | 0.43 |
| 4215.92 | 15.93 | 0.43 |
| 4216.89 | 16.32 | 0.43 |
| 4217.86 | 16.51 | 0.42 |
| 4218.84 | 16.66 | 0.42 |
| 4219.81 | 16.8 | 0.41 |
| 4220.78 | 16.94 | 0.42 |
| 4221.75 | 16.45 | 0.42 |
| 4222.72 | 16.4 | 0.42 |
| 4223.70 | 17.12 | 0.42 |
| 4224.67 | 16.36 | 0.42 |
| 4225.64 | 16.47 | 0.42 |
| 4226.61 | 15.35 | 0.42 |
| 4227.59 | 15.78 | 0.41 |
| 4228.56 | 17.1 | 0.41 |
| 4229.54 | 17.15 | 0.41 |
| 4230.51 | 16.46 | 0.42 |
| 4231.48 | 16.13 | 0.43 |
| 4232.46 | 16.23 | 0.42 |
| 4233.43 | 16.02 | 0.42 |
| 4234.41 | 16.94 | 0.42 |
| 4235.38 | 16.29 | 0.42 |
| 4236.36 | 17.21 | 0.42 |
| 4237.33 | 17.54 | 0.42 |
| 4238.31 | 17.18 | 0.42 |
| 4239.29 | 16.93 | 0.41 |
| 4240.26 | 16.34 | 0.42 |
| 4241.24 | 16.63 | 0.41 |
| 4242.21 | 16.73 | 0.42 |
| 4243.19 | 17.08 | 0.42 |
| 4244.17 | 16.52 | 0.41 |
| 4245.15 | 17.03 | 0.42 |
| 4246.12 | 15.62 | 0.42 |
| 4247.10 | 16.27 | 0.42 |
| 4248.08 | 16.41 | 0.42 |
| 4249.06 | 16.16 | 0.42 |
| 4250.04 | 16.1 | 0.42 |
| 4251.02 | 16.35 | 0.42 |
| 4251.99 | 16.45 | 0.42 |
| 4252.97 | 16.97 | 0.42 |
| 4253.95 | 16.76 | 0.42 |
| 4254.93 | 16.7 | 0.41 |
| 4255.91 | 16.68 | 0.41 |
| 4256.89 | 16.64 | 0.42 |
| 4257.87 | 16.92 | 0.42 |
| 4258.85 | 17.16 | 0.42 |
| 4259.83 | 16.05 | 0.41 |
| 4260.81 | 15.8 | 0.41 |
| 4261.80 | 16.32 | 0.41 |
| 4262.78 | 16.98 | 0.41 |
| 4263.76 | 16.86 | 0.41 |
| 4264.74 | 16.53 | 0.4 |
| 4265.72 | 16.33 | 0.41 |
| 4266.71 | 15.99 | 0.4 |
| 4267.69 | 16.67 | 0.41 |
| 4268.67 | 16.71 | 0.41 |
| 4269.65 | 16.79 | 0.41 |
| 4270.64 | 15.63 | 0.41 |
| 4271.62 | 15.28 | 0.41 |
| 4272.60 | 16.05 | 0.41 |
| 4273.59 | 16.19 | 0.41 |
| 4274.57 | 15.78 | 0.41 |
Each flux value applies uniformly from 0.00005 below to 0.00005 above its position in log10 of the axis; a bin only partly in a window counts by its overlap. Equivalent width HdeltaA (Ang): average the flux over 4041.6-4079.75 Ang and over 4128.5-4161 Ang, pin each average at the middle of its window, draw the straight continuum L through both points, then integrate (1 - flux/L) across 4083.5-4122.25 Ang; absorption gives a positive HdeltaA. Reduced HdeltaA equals 4.4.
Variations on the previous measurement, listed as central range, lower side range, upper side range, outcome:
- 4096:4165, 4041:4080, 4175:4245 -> 3.7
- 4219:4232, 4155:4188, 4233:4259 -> 0.2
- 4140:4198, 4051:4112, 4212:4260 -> -2.5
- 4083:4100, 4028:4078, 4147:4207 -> 1.3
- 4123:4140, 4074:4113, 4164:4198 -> -1.1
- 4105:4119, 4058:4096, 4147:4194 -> 1.0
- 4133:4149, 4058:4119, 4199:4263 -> -0.9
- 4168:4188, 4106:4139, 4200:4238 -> -0.6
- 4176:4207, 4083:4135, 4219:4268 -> -1.3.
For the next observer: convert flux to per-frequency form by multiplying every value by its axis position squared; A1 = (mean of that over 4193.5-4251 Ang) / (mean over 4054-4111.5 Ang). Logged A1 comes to 1.13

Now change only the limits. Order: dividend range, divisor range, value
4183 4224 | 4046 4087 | 1.06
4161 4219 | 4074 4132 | 1.13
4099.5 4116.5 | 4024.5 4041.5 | 0.84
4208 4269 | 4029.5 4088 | 1.07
